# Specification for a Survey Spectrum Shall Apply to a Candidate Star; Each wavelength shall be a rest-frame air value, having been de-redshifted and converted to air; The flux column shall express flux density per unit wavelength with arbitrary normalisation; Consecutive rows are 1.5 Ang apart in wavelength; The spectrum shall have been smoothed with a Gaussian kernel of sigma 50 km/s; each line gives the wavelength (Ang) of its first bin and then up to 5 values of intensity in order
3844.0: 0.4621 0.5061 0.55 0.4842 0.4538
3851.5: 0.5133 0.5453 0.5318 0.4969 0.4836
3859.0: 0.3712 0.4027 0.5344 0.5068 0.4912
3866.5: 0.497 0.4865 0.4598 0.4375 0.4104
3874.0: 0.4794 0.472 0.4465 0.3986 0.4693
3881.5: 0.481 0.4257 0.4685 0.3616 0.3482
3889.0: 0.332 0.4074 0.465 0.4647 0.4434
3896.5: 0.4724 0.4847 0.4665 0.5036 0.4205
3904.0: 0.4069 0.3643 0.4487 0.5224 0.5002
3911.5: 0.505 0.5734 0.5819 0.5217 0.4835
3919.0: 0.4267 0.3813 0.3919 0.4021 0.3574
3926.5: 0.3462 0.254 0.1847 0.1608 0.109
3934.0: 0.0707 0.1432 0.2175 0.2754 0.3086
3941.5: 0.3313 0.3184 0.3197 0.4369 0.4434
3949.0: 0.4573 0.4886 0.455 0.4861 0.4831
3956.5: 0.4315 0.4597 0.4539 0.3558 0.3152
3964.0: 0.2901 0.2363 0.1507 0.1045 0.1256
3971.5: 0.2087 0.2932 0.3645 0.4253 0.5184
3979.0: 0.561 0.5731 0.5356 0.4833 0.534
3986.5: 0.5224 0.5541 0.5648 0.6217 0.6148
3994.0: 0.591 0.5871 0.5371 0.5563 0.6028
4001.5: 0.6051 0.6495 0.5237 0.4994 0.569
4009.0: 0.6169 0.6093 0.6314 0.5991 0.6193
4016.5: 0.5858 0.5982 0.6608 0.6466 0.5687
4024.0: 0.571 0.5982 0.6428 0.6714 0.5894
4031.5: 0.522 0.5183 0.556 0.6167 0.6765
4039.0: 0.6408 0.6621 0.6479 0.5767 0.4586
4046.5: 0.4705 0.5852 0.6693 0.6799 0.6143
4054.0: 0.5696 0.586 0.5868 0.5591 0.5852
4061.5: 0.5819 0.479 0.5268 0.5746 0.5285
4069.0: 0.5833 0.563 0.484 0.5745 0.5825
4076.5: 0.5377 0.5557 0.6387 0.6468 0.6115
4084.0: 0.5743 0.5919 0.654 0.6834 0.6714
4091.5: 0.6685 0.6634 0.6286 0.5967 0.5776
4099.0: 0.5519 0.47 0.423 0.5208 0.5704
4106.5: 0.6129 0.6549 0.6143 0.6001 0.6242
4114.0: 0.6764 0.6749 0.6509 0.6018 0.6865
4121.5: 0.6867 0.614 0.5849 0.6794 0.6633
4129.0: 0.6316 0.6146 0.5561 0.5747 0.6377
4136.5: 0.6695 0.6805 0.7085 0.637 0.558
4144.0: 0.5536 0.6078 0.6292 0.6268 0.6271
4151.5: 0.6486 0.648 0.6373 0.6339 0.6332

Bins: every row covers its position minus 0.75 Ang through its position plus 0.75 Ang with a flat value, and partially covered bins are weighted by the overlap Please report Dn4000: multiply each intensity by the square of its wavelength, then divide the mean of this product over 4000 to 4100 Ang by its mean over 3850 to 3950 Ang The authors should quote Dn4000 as 1.55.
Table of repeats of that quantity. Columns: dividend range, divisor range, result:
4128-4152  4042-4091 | 1.11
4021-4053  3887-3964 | 1.62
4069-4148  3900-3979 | 1.82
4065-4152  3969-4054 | 1.14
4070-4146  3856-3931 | 1.55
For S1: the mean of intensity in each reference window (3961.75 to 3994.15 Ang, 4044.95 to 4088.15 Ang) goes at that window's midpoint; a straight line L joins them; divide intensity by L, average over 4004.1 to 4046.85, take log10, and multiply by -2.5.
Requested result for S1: -0.18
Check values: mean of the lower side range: 0.414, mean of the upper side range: 0.577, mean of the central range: 0.593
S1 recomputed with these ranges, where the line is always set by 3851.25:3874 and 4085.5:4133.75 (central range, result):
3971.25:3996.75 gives 0.07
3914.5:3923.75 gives 0.14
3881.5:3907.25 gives 0.15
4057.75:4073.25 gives 0.08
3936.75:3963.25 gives 0.31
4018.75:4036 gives -0.05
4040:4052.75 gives -0.03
